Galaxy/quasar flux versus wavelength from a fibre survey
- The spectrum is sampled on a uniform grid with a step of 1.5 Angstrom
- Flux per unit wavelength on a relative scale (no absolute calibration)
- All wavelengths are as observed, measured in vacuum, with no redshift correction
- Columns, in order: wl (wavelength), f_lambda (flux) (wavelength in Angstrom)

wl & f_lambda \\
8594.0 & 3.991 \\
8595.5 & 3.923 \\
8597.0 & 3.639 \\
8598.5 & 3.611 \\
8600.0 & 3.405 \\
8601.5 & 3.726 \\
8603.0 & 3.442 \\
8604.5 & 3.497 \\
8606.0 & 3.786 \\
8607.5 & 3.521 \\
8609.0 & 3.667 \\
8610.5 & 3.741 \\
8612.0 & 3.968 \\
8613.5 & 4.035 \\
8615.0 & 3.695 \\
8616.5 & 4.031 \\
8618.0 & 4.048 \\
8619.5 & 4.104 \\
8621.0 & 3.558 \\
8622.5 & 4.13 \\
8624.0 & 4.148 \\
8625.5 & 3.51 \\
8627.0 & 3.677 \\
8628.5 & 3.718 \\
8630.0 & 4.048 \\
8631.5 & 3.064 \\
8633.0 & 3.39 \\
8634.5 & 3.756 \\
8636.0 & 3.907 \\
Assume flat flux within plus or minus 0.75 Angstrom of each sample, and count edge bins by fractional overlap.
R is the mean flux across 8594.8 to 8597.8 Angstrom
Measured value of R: 3.78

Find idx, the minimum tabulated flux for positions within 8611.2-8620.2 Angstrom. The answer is 3.695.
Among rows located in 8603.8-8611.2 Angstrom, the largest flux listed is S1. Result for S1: 3.786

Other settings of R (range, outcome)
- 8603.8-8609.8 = 3.62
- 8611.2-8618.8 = 3.95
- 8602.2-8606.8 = 3.58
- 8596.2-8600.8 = 3.56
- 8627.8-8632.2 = 3.61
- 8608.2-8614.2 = 3.85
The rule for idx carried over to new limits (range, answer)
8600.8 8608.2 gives 3.442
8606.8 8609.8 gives 3.521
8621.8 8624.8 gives 4.13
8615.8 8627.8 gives 3.51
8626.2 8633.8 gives 3.064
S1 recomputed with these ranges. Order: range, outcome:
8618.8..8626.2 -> 4.148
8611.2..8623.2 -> 4.13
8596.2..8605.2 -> 3.726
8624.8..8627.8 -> 3.677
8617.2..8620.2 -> 4.104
